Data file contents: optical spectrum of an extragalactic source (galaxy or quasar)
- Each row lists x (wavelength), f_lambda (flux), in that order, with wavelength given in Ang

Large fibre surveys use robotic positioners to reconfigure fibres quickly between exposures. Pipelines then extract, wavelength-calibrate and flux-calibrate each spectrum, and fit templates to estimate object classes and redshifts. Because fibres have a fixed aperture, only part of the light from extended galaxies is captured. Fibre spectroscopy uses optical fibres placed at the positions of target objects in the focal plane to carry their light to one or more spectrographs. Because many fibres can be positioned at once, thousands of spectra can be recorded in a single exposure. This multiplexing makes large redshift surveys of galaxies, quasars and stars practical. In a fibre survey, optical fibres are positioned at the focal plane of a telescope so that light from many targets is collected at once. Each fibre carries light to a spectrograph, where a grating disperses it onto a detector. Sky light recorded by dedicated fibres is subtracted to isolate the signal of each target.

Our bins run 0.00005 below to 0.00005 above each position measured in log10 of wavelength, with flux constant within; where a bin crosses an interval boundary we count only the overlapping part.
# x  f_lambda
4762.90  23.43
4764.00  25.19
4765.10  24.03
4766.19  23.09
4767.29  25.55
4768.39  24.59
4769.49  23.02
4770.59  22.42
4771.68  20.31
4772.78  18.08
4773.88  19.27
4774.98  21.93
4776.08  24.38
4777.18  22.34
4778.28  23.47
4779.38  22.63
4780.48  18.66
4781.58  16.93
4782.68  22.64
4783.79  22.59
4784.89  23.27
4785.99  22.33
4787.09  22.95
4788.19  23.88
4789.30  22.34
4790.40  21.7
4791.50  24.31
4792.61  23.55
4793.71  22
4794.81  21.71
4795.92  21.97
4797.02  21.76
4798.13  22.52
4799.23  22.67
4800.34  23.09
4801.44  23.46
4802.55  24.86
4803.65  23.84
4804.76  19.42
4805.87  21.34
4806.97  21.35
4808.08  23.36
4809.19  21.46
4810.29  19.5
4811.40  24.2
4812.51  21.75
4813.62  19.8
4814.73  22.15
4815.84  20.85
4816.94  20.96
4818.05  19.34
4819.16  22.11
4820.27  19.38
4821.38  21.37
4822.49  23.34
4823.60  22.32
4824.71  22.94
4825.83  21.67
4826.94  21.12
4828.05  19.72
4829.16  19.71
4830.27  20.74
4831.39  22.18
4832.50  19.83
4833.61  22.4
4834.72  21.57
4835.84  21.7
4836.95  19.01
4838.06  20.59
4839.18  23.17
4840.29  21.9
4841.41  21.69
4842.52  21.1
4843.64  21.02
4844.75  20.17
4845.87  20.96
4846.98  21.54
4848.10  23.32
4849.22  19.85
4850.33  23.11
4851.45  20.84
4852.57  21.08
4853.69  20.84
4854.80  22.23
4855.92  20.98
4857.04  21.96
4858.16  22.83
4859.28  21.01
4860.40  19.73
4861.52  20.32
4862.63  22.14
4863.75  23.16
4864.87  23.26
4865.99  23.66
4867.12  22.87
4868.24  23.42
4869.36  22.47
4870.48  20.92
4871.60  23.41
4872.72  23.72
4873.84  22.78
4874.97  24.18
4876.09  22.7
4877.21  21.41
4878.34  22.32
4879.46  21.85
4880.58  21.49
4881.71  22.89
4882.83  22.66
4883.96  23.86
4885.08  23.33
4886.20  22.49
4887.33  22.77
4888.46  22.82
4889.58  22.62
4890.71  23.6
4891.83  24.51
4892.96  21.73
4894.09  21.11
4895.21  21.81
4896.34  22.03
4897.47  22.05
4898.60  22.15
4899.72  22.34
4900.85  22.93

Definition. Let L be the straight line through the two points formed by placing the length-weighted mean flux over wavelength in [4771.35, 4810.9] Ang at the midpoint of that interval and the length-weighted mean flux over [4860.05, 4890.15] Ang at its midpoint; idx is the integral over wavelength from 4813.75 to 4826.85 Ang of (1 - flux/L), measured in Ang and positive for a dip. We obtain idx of 0.5 Ang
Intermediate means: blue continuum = 22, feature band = 21.4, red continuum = 22.6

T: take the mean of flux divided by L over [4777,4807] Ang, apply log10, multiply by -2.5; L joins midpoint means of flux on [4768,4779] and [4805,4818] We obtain -0.030 mag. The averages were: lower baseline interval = 22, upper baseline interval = 21.4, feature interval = 22.3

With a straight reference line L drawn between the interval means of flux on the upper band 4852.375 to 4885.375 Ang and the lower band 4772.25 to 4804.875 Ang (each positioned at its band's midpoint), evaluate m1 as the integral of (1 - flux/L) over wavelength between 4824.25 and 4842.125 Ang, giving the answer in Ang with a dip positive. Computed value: 0.8 Ang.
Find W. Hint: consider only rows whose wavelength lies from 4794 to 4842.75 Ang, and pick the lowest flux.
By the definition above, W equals 19.01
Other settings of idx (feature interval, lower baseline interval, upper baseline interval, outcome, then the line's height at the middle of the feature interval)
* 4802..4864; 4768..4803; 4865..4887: 2.95 Ang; 22.5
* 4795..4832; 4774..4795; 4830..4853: 0.14 Ang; 21.8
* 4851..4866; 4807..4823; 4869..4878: 0.47 Ang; 22.4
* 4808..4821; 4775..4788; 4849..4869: 0.49 Ang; 22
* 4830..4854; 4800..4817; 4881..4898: 1.03 Ang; 22.3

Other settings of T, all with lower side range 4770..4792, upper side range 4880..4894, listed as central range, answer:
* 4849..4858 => 0.051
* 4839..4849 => 0.044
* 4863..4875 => -0.016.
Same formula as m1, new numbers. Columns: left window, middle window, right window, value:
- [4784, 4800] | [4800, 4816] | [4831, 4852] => 0.14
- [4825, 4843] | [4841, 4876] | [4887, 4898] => -0.39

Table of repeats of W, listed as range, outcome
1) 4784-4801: 21.7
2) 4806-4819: 19.34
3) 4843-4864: 19.73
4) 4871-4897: 21.11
